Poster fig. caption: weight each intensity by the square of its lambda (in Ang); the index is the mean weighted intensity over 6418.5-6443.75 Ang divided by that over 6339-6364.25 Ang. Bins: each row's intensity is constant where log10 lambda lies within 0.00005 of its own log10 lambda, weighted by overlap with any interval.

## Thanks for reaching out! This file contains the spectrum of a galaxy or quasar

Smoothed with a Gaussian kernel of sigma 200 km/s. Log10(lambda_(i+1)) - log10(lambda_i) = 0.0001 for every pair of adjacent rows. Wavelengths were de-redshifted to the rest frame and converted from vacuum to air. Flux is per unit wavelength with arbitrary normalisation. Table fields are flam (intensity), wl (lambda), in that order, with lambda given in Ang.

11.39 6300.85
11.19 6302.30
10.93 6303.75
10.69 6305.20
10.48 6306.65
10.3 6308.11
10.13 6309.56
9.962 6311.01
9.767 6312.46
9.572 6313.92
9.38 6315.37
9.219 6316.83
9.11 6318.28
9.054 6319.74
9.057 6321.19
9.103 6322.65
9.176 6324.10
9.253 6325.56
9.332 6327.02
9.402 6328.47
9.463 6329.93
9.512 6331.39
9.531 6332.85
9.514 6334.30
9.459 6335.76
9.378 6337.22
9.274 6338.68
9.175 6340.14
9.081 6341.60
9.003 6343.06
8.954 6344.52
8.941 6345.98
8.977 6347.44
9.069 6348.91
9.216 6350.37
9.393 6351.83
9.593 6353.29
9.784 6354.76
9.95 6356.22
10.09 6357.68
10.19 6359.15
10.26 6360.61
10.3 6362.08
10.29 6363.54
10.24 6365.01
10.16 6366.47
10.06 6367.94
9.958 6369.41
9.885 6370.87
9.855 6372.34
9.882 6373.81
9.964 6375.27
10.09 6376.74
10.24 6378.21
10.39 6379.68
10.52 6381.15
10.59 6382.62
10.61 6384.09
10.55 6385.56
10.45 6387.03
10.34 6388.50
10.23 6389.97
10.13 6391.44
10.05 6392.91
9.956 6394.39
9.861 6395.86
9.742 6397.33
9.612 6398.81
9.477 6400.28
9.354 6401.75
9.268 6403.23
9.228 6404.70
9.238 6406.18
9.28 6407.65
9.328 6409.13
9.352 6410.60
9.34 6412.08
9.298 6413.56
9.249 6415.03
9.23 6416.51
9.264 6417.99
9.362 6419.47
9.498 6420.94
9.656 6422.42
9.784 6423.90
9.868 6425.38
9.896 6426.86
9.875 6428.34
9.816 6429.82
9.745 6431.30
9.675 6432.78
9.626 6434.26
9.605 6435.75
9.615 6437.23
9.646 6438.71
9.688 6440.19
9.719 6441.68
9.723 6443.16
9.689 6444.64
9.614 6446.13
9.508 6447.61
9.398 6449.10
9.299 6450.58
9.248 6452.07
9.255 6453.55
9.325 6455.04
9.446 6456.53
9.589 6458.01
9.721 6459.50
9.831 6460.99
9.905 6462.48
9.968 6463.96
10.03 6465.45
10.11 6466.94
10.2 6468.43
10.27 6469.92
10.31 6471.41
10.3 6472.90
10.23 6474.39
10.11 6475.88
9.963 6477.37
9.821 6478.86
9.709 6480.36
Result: 1.04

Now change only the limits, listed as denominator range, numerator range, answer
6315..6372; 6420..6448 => 1.05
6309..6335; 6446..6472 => 1.08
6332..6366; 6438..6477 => 1.06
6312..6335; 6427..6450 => 1.07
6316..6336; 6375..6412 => 1.09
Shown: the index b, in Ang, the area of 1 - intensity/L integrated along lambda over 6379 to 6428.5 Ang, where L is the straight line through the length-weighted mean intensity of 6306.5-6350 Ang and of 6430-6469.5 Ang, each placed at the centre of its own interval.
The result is -1.1 Ang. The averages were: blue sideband 9.37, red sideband 9.67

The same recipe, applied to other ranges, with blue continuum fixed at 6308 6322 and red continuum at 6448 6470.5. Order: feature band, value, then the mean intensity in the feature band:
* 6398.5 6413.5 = 0.5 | 9.34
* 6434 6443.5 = 0.0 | 9.65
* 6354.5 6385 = -1.8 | 10.2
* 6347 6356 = 0.2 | 9.38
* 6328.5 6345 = 0.4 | 9.31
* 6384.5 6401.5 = -0.7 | 10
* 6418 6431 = -0.1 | 9.7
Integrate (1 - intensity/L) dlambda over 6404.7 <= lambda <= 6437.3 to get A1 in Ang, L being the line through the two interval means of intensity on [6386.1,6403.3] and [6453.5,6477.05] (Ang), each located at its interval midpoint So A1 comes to 1.3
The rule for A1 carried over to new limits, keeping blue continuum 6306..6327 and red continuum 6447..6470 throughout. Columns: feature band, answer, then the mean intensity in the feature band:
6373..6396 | -1.56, 10.2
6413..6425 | 0.25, 9.44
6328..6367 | -0.01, 9.56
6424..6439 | -0.14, 9.74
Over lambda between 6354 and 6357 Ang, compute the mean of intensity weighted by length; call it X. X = 9.87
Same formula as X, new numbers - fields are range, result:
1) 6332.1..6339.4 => 9.44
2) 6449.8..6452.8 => 9.28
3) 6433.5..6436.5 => 9.6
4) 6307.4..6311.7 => 10.1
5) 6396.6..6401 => 9.6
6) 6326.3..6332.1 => 9.43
